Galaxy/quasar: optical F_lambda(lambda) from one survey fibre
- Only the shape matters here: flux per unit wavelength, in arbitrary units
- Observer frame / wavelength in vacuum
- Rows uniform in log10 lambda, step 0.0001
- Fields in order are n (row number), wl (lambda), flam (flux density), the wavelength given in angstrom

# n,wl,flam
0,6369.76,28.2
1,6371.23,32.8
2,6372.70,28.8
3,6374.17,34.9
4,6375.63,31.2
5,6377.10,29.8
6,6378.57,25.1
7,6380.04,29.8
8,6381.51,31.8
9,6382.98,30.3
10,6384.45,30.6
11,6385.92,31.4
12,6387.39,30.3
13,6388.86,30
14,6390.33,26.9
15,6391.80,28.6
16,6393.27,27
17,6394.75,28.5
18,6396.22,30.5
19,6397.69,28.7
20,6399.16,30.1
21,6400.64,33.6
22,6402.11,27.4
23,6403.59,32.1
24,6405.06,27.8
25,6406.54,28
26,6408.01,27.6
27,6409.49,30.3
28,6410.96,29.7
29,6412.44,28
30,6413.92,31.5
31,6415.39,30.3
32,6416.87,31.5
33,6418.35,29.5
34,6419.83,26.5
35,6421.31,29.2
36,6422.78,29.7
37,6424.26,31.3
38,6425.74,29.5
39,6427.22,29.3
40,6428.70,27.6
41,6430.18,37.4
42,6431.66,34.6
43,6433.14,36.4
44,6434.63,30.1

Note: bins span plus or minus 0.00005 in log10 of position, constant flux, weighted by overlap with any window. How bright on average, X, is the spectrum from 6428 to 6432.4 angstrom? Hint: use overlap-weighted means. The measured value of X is 33.3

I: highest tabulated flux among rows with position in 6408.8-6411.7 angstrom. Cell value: 30.3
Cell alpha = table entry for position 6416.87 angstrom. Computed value 31.5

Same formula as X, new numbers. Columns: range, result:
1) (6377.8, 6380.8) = 27.5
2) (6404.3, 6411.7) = 28.7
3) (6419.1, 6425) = 29.2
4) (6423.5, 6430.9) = 31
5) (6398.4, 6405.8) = 30.2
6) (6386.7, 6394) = 28.6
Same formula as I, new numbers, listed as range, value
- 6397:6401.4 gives 33.6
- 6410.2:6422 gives 31.5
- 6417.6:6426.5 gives 31.3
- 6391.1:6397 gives 30.5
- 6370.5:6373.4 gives 32.8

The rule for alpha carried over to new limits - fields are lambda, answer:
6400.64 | 33.6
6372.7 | 28.8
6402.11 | 27.4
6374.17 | 34.9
